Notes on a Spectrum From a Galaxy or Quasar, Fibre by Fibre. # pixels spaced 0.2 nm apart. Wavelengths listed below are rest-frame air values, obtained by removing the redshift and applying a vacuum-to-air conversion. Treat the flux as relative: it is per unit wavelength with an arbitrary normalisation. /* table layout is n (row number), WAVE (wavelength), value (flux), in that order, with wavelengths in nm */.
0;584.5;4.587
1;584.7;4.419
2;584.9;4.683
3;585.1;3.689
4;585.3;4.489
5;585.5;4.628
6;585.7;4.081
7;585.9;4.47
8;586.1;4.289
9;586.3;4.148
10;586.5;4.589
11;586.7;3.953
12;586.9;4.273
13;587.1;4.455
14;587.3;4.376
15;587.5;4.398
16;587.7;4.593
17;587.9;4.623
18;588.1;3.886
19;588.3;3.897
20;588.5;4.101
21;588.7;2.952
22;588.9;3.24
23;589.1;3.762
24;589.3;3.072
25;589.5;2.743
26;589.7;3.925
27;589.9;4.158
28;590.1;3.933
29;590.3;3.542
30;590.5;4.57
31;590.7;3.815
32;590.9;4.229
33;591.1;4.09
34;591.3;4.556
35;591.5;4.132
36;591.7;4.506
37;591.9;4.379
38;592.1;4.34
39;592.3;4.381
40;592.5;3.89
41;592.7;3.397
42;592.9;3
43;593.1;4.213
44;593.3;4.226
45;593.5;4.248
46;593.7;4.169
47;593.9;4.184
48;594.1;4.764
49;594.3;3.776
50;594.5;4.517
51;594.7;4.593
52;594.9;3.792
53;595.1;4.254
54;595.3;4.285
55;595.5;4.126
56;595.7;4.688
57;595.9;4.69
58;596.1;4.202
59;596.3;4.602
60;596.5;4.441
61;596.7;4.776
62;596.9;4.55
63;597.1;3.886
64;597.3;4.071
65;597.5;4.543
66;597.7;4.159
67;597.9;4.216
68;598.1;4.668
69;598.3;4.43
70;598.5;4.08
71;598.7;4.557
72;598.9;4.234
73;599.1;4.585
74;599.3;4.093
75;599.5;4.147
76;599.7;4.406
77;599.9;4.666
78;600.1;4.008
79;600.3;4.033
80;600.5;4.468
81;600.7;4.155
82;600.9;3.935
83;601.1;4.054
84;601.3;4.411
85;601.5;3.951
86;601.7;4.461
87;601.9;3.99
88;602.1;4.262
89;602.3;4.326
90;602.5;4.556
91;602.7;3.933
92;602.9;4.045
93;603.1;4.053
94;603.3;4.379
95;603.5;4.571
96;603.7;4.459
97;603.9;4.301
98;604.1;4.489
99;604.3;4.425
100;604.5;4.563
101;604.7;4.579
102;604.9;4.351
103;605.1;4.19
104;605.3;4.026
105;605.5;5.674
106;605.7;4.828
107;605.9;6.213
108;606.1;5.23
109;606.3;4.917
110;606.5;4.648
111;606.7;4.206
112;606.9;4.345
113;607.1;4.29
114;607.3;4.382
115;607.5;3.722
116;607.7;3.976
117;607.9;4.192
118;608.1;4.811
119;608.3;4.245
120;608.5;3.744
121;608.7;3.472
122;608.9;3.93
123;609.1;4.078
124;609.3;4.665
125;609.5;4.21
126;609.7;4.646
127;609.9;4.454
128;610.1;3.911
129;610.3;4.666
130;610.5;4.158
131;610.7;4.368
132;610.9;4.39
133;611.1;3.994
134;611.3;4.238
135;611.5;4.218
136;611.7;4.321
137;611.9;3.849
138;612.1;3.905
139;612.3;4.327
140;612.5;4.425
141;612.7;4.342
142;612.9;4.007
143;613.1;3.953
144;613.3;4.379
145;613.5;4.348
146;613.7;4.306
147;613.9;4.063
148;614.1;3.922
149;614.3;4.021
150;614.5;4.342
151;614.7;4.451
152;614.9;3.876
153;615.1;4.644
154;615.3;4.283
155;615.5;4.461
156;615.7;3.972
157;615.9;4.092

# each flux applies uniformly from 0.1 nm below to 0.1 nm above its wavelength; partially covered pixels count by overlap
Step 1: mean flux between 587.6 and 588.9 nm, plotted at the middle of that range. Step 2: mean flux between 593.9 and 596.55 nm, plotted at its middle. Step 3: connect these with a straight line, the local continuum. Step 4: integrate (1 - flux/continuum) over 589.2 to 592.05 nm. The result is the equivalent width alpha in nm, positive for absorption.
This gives 0.08 nm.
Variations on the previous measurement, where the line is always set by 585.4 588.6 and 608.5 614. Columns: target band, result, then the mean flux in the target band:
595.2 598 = -0.08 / 4.37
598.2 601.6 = 0.00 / 4.25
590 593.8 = 0.17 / 4.09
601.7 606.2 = -0.31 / 4.52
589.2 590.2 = 0.17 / 3.57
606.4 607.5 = -0.03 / 4.31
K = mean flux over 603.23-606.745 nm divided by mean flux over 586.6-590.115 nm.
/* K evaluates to 1.20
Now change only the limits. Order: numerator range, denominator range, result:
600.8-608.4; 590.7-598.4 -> 1.04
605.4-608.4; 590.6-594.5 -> 1.12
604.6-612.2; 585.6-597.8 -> 1.06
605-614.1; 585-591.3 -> 1.07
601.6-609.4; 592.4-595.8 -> 1.07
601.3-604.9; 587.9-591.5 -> 1.13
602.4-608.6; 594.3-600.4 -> 1.03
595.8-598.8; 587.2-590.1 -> 1.14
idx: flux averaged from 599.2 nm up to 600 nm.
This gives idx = 4.33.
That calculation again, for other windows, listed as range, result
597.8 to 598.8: 4.39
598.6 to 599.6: 4.32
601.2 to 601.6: 4.18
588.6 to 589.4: 3.26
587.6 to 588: 4.61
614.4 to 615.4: 4.32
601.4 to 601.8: 4.21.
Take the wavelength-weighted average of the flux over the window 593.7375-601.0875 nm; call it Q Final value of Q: 4.32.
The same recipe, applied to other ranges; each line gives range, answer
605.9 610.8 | 4.34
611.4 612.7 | 4.19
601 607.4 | 4.47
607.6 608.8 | 4.07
